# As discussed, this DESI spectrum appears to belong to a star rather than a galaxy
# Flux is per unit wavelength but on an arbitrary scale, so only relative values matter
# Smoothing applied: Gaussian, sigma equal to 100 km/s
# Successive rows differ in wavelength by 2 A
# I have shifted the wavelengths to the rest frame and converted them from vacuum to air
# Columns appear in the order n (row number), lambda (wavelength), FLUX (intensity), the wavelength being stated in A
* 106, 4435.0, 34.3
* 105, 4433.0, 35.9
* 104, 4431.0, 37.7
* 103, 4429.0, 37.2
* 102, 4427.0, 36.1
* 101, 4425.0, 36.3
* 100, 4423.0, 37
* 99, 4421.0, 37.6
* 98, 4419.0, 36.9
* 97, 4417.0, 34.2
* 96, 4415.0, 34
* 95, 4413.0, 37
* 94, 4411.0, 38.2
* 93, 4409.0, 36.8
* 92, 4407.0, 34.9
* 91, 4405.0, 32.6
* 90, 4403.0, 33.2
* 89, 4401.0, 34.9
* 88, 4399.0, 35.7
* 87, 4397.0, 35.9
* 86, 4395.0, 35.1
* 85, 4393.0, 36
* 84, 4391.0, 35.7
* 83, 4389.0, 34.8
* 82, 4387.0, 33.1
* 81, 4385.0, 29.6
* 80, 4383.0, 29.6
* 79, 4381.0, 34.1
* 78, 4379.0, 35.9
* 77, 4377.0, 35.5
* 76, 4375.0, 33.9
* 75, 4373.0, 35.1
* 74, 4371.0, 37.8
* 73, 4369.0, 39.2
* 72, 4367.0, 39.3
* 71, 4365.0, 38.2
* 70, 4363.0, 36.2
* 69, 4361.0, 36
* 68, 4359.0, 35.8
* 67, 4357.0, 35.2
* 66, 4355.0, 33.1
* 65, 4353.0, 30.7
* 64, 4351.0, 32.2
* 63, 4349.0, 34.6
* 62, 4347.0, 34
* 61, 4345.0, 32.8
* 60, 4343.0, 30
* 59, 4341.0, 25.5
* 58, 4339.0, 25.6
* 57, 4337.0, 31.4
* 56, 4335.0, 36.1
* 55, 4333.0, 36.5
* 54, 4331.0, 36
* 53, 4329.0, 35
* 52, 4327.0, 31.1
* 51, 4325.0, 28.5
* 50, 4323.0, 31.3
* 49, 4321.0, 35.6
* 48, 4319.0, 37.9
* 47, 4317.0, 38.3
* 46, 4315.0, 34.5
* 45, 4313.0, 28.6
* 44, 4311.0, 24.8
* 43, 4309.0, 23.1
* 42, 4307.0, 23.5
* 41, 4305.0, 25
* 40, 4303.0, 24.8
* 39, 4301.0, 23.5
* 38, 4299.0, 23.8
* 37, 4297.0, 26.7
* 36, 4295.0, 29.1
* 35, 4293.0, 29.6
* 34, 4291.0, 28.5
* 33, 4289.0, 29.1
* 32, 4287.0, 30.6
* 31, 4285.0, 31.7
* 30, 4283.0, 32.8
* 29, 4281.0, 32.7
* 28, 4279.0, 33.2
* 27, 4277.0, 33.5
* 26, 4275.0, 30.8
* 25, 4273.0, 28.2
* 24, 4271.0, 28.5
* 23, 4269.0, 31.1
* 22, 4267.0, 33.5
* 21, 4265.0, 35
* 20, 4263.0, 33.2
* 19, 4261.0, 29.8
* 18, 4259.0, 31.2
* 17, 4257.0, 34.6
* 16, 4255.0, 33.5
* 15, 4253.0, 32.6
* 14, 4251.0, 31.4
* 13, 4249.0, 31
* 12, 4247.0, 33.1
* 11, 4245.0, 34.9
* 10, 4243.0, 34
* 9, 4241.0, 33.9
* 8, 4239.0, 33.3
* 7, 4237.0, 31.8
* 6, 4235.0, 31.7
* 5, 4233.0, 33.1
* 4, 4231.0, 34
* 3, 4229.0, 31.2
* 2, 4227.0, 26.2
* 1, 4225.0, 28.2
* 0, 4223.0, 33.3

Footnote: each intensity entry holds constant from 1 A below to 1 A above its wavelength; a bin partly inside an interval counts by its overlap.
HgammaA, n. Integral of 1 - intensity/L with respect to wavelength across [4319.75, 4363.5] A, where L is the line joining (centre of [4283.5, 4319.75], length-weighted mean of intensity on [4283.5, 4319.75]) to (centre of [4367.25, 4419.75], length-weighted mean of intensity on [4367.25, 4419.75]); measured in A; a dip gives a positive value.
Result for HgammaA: -2.1 A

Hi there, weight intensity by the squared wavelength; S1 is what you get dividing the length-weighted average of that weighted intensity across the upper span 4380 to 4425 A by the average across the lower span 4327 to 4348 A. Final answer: 1.12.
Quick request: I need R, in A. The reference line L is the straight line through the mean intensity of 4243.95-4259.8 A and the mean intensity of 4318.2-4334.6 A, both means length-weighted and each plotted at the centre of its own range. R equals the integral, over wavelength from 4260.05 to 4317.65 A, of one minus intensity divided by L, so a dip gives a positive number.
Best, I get 6.7 A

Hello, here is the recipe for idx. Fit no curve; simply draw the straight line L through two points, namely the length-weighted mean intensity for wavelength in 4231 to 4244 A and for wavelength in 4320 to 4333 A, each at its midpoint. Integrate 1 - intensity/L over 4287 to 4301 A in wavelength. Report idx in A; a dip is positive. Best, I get 2.3 A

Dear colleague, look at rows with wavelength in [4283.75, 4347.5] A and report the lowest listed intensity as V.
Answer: 23.1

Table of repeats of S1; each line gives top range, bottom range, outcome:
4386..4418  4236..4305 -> 1.21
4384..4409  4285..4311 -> 1.35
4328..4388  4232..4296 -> 1.11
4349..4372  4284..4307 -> 1.35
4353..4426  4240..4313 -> 1.24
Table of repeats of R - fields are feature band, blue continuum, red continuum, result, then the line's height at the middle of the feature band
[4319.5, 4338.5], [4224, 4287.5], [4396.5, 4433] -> 0.2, 33.8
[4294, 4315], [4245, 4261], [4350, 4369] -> 5.1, 33.9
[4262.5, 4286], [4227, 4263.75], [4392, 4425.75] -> 0.8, 33.1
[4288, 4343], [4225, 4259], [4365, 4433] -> 6.7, 33.8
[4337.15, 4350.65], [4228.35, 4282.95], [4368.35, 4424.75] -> 1.4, 34.1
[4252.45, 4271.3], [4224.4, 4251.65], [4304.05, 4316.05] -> -1.4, 30.3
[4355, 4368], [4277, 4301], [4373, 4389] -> -1.6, 32.6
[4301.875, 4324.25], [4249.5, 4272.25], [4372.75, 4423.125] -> 2.3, 33.2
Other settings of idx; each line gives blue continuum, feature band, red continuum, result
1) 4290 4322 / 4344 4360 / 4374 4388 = -1.12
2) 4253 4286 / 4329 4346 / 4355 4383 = 1.37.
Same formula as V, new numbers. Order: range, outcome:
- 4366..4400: 29.6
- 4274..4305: 23.5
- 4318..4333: 28.5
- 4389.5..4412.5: 32.6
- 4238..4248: 33.1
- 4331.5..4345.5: 25.5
